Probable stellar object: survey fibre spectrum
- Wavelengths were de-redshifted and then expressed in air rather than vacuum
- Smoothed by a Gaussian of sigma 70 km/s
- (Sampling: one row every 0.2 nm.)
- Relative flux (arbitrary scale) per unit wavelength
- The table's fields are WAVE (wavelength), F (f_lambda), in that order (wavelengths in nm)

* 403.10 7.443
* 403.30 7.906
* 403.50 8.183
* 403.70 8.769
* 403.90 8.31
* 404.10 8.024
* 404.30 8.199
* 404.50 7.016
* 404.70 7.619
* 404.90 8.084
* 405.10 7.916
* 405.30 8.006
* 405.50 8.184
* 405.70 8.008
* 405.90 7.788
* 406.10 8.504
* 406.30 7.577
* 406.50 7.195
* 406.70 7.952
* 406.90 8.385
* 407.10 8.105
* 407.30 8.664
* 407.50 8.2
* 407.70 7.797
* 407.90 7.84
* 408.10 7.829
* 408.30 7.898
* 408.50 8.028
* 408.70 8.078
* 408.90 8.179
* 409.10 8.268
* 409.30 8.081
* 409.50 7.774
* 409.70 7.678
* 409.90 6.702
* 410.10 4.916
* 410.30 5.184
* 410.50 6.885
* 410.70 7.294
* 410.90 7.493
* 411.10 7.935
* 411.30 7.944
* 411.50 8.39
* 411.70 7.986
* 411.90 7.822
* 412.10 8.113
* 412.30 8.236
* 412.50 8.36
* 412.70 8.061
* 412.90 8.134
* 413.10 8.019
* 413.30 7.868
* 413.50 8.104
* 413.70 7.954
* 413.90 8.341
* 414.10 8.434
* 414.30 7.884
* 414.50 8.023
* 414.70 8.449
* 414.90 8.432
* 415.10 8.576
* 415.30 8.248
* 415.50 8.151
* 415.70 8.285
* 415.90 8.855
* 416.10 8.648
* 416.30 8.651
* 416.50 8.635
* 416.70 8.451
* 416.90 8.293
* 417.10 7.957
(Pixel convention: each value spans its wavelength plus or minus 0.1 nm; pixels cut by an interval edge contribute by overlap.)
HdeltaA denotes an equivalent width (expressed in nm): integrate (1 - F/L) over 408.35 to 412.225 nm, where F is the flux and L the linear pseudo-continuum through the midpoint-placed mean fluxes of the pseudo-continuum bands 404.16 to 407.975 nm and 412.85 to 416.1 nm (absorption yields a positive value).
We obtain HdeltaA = 0.28 nm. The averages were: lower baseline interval 7.95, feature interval 7.52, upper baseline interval 8.25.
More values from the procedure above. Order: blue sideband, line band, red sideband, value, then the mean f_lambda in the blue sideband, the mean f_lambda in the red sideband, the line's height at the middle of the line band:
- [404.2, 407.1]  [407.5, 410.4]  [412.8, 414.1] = 0.18 nm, 7.9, 8.1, 7.98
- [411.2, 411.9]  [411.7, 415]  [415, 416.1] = 0.04 nm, 8.07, 8.44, 8.24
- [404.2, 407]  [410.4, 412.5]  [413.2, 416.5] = 0.08 nm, 7.89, 8.32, 8.16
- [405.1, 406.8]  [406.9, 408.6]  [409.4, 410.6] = -0.18 nm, 7.9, 6.52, 7.29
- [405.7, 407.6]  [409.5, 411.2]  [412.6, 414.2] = 0.27 nm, 8.04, 8.11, 8.08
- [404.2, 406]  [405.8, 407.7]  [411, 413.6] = -0.03 nm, 7.87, 8.07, 7.92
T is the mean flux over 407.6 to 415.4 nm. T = 7.83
